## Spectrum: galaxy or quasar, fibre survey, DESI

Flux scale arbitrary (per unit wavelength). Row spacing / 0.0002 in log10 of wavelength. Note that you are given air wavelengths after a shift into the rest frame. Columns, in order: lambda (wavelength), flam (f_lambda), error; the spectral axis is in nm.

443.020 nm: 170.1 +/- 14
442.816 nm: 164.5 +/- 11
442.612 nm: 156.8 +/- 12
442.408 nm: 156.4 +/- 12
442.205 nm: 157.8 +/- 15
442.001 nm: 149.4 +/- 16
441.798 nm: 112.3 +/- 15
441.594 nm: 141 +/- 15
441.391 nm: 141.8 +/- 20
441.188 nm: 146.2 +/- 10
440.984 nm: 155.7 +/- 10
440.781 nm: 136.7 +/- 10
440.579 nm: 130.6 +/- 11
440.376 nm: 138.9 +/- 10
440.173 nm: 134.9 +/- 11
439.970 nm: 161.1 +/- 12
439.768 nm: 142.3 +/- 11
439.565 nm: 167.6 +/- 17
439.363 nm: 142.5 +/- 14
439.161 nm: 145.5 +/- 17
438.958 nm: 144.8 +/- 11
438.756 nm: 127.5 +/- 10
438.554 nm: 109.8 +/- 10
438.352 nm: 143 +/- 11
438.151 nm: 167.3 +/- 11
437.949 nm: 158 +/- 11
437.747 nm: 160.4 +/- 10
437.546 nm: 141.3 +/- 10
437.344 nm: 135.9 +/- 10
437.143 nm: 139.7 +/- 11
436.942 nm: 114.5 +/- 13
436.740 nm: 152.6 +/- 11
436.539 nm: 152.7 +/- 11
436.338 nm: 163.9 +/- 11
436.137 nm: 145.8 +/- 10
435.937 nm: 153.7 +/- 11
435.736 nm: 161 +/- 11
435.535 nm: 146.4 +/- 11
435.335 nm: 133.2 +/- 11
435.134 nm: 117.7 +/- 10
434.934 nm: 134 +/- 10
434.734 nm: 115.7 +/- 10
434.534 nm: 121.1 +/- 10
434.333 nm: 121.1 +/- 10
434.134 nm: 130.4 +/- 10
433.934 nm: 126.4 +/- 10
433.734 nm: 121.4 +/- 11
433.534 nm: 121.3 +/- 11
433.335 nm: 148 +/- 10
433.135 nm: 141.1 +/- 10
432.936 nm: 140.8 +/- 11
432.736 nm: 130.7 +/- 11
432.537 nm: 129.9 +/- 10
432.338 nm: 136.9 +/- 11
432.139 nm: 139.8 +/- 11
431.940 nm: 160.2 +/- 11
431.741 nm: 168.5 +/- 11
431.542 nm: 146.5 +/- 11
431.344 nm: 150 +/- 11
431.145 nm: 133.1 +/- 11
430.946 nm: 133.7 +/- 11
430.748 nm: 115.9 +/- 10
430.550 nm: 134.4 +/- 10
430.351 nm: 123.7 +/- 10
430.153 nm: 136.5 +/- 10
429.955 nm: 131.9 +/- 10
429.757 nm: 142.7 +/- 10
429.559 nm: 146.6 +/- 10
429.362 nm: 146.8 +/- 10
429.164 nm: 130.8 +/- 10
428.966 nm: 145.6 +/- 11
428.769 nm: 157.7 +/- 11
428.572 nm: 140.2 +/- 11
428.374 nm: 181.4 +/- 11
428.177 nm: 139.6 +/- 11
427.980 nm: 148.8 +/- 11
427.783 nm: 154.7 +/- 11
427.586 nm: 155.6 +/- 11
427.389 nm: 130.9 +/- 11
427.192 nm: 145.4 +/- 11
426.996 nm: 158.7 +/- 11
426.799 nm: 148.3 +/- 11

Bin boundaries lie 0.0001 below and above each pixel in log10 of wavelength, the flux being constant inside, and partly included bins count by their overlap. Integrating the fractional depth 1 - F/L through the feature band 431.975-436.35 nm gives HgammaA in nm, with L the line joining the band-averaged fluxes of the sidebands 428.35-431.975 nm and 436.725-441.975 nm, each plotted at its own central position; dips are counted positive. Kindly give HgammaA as 0.213 nm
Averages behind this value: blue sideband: 142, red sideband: 142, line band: 135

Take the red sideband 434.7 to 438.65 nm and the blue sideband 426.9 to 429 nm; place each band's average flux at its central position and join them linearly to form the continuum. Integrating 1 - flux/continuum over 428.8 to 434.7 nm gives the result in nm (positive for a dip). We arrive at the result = 0.44 nm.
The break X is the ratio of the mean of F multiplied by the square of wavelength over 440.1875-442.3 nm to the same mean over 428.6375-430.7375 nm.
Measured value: 1.07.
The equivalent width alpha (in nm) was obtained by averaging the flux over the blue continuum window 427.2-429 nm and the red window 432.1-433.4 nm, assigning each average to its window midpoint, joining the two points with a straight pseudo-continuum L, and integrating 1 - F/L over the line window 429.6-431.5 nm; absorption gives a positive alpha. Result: 0.12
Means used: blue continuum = 150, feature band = 134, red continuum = 138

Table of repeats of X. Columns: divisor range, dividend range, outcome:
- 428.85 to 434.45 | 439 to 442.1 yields 1.09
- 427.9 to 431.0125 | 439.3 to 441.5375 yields 1.08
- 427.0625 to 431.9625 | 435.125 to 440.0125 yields 1.05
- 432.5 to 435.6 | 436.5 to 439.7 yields 1.13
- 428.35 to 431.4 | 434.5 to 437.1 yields 1.03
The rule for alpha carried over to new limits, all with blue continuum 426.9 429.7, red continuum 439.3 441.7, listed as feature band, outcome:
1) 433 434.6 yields 0.19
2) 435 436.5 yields 0.00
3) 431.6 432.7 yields 0.01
